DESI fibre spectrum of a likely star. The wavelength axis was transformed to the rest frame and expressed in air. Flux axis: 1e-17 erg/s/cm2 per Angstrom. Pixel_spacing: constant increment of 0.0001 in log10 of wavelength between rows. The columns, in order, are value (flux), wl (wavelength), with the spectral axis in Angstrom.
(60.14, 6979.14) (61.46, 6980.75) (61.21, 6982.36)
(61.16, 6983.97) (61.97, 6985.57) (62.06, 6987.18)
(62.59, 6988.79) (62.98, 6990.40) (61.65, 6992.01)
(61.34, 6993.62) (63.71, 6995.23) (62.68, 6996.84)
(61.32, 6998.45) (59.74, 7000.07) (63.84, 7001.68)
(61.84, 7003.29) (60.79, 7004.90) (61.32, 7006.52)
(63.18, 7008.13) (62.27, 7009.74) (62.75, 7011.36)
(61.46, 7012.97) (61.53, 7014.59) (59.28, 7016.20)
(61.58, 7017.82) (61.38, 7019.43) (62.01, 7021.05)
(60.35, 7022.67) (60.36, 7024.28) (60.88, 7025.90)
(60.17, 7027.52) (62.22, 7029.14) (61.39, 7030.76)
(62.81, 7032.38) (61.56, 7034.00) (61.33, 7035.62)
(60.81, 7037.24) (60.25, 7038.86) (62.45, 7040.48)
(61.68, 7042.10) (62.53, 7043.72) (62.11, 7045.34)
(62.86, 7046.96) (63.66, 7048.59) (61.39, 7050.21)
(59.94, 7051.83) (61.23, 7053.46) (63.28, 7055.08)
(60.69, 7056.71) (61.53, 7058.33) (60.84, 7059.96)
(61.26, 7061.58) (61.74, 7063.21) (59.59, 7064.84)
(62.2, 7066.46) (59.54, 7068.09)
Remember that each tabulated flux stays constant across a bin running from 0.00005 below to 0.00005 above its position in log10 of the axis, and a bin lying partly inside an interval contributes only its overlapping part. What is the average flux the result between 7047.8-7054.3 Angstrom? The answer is 61.6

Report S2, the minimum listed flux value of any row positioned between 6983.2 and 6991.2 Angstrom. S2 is 61.16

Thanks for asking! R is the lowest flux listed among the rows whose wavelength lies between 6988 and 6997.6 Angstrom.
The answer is 61.34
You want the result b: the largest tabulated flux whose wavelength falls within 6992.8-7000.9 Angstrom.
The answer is 63.71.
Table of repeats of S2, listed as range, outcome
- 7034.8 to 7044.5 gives 60.25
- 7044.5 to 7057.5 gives 59.94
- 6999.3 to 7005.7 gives 59.74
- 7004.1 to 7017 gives 59.28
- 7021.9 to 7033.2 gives 60.17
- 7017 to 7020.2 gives 61.38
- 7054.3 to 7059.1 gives 60.69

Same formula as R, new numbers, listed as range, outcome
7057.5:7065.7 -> 59.59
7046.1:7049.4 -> 62.86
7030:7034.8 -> 61.39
